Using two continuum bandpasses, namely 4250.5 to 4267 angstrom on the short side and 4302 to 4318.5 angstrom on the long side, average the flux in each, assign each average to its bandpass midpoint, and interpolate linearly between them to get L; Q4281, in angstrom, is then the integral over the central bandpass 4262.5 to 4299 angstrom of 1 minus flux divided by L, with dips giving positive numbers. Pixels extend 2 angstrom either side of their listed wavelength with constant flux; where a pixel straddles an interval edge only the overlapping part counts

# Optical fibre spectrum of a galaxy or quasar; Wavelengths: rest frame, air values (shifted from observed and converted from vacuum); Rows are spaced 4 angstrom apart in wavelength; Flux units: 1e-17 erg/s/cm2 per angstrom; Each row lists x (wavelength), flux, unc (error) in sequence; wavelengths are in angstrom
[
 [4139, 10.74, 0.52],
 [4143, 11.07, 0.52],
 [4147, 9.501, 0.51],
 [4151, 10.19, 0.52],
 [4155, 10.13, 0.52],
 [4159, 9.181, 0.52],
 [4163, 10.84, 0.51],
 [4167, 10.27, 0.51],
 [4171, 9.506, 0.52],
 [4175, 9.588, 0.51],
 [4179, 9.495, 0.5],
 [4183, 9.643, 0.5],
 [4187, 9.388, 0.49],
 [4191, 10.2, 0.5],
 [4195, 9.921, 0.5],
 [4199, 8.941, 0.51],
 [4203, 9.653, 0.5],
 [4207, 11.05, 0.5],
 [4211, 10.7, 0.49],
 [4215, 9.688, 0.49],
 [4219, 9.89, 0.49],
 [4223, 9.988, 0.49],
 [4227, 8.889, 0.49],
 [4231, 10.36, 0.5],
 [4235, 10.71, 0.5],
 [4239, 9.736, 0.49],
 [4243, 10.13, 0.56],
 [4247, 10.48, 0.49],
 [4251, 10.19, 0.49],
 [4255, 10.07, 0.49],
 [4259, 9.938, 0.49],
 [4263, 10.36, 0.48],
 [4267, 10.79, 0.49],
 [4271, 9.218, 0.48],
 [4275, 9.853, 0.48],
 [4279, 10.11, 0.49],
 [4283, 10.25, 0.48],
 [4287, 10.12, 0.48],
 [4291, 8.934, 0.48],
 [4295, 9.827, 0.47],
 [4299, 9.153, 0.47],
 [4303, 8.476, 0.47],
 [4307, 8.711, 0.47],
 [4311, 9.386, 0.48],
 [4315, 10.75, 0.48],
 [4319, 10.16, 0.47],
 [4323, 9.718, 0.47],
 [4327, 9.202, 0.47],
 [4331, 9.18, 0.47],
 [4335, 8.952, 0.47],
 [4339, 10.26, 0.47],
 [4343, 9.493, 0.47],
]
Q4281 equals 0.0 angstrom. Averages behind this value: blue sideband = 10.2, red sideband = 9.46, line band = 9.88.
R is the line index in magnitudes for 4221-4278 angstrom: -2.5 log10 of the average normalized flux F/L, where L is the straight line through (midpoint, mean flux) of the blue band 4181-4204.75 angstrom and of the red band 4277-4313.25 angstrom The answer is -0.06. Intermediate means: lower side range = 9.62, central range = 10.1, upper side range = 9.45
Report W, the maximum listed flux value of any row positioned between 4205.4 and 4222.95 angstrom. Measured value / 11.05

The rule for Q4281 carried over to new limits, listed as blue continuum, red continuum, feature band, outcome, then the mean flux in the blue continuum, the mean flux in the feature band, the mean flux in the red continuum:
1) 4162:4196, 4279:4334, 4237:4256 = -0.87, 9.84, 10.1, 9.54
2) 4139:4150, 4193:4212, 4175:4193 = 0.81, 10.4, 9.67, 10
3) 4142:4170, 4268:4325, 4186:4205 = 0.66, 10.1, 9.63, 9.64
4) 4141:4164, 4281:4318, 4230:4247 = -0.84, 10.1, 10.3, 9.53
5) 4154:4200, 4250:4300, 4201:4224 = -0.81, 9.77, 10.2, 9.92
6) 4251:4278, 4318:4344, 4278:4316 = 1.08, 10.1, 9.53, 9.55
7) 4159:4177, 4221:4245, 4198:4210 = -0.08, 9.95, 10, 9.97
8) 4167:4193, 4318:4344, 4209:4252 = -1.91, 9.69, 10.1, 9.55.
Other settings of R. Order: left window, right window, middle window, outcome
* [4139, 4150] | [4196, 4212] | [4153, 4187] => 0.05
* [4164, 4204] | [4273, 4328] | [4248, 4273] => -0.05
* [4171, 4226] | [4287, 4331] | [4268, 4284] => -0.04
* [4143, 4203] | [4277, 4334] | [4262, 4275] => -0.05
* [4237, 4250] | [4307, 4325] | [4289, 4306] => 0.10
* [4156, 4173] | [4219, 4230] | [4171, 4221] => -0.01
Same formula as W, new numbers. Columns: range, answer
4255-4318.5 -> 10.79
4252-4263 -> 10.36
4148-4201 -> 10.84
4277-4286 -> 10.25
